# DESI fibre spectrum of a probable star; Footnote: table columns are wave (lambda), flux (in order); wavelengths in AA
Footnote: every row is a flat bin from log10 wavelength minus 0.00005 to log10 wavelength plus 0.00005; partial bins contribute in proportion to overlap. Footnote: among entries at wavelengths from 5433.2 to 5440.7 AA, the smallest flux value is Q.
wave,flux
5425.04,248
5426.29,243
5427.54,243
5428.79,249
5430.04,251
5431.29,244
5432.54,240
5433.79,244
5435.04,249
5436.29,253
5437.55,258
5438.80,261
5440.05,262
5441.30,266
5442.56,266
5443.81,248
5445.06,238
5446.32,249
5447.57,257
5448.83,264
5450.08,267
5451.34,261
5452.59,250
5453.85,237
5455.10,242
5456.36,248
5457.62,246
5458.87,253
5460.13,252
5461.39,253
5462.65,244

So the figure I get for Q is 244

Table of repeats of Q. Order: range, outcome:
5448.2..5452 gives 261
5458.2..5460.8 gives 252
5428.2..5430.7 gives 249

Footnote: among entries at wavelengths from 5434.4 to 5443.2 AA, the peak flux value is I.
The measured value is 266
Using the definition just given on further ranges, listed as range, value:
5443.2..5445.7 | 248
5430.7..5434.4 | 244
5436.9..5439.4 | 261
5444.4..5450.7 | 267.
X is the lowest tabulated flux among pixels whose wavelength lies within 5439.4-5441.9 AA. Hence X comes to 262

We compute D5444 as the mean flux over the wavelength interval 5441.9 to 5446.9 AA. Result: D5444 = 250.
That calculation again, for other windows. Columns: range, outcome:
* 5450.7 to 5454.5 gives 249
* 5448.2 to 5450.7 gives 266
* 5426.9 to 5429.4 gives 246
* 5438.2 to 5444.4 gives 261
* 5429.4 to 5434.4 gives 245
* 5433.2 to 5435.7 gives 247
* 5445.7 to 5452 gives 260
